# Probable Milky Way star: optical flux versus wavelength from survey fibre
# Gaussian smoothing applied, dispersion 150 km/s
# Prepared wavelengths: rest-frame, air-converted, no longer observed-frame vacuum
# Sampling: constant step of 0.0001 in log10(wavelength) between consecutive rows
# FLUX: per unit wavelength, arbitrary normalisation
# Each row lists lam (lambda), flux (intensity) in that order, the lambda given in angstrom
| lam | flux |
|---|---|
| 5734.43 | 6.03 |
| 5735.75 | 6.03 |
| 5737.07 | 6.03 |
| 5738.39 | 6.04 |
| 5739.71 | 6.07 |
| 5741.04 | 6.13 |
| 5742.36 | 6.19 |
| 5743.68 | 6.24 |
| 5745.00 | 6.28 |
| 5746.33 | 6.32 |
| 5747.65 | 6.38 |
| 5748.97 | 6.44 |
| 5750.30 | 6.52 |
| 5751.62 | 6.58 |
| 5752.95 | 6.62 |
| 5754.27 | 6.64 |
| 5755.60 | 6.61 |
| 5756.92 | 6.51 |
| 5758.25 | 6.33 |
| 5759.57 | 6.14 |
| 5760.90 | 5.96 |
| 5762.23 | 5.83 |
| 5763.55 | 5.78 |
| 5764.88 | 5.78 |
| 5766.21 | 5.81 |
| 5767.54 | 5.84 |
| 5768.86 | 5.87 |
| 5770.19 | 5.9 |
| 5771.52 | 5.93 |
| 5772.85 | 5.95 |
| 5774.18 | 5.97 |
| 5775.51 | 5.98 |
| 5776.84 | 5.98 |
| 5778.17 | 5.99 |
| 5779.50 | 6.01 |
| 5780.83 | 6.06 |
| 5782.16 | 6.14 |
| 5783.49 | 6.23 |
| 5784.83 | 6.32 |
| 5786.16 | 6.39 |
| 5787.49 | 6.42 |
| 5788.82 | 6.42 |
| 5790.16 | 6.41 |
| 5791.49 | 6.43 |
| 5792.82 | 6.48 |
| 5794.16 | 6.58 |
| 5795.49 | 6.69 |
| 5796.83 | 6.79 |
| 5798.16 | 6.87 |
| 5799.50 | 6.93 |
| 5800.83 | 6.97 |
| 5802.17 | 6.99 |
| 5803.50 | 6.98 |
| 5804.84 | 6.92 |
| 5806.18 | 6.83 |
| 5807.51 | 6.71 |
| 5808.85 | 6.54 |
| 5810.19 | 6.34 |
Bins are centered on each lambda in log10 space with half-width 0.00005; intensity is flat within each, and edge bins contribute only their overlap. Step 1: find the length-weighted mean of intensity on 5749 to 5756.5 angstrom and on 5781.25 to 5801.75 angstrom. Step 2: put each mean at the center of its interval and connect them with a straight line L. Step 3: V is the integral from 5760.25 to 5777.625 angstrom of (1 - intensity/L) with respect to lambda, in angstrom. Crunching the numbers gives 1.8 angstrom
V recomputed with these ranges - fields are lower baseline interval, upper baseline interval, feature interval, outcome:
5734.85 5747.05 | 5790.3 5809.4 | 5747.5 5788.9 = 1.7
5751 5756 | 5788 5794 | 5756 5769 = 1.1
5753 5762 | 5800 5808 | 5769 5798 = 1.8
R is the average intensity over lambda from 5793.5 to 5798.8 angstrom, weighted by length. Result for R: 6.74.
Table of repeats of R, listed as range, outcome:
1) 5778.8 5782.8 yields 6.07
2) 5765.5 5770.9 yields 5.86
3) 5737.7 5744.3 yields 6.13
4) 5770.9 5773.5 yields 5.94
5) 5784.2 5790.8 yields 6.39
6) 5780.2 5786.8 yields 6.23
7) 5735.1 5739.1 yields 6.04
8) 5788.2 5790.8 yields 6.4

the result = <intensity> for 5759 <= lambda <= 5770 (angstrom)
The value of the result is 5.87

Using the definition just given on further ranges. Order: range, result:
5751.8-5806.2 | 6.32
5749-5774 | 6.15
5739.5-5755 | 6.37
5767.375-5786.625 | 6.04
